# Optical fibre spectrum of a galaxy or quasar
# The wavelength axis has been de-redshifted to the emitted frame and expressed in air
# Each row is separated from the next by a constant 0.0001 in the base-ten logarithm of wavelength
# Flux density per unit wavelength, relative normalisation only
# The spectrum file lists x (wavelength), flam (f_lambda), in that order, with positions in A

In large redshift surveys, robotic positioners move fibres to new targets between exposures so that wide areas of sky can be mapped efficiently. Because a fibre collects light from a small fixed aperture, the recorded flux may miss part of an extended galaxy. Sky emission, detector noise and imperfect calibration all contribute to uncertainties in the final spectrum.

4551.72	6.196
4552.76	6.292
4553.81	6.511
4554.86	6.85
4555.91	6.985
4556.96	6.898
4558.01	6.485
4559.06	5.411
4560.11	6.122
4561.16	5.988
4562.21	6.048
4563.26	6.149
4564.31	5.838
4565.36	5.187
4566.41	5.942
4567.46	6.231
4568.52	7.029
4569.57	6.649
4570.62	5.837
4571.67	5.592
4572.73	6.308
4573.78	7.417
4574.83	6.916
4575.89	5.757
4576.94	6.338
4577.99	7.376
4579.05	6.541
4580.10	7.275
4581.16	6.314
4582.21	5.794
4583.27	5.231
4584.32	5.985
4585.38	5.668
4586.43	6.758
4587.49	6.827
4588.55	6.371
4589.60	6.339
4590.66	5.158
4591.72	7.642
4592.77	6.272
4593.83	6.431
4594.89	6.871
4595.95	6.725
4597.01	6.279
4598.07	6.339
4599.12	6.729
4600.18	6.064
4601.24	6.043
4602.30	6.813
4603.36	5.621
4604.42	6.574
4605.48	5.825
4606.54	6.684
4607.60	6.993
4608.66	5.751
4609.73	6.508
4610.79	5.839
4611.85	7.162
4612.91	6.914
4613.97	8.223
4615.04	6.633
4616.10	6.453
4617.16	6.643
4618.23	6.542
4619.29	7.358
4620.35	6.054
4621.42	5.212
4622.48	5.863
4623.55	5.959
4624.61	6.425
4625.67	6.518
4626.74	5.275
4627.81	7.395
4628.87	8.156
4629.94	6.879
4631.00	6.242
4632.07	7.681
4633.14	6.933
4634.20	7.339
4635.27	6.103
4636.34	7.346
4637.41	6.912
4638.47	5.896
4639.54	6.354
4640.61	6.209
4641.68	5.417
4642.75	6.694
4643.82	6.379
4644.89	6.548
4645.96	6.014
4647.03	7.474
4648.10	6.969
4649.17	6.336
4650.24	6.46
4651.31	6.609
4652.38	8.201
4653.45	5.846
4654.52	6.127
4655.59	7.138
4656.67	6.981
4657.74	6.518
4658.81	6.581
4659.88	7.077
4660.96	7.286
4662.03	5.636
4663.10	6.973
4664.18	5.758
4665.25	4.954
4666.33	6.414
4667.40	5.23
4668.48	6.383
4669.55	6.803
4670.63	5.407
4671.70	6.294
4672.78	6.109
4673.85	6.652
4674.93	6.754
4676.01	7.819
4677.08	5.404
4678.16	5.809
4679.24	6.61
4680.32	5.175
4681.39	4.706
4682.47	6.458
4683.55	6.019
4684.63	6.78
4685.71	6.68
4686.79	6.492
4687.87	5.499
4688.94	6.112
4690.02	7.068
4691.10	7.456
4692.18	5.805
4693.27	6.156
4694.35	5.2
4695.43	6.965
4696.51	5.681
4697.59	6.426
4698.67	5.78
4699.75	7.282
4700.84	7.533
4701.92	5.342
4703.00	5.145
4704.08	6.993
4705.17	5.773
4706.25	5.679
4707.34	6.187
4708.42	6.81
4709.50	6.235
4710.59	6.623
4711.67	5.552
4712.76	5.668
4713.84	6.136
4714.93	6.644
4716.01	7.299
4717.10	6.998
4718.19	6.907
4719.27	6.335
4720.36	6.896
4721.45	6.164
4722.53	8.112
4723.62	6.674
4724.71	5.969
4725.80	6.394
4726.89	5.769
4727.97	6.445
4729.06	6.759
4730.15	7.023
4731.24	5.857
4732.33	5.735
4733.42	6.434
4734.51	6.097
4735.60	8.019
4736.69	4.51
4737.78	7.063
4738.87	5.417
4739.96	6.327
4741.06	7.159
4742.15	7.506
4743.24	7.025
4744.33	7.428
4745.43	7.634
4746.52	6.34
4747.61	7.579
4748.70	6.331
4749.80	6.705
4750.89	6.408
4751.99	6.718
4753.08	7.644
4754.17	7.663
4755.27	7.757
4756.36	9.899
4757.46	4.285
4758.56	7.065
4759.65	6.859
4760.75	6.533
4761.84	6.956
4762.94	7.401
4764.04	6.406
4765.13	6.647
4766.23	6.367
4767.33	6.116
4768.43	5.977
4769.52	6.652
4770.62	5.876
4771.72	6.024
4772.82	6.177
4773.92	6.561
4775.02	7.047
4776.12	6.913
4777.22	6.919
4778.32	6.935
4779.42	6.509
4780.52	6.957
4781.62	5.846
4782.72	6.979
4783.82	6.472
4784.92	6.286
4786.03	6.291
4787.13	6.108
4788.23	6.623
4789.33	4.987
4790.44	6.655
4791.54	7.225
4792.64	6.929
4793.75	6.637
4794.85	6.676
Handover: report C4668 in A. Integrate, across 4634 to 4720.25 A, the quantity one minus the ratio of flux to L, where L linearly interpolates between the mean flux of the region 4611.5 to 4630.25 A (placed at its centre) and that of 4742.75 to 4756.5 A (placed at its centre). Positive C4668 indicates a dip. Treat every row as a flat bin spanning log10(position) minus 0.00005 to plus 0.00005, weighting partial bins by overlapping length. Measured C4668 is 6.7 A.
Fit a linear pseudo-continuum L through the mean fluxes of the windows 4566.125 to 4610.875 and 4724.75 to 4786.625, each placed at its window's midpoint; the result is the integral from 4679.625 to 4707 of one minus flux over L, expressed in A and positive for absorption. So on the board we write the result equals 1.6 A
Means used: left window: 6.37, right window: 6.65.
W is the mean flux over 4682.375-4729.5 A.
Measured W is 6.38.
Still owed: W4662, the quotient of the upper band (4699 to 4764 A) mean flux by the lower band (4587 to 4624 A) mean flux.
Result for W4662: 1.0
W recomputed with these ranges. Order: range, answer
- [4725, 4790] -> 6.61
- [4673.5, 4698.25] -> 6.24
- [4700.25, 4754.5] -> 6.55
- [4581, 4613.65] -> 6.35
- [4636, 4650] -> 6.49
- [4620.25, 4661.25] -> 6.6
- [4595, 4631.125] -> 6.5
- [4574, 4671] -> 6.48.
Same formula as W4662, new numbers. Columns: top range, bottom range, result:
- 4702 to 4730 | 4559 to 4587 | 1.03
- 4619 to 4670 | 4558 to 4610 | 1.03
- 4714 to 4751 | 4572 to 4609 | 1.04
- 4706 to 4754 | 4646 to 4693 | 1.03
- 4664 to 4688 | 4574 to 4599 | 0.95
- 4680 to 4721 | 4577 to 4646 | 0.97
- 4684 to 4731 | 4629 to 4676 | 0.98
